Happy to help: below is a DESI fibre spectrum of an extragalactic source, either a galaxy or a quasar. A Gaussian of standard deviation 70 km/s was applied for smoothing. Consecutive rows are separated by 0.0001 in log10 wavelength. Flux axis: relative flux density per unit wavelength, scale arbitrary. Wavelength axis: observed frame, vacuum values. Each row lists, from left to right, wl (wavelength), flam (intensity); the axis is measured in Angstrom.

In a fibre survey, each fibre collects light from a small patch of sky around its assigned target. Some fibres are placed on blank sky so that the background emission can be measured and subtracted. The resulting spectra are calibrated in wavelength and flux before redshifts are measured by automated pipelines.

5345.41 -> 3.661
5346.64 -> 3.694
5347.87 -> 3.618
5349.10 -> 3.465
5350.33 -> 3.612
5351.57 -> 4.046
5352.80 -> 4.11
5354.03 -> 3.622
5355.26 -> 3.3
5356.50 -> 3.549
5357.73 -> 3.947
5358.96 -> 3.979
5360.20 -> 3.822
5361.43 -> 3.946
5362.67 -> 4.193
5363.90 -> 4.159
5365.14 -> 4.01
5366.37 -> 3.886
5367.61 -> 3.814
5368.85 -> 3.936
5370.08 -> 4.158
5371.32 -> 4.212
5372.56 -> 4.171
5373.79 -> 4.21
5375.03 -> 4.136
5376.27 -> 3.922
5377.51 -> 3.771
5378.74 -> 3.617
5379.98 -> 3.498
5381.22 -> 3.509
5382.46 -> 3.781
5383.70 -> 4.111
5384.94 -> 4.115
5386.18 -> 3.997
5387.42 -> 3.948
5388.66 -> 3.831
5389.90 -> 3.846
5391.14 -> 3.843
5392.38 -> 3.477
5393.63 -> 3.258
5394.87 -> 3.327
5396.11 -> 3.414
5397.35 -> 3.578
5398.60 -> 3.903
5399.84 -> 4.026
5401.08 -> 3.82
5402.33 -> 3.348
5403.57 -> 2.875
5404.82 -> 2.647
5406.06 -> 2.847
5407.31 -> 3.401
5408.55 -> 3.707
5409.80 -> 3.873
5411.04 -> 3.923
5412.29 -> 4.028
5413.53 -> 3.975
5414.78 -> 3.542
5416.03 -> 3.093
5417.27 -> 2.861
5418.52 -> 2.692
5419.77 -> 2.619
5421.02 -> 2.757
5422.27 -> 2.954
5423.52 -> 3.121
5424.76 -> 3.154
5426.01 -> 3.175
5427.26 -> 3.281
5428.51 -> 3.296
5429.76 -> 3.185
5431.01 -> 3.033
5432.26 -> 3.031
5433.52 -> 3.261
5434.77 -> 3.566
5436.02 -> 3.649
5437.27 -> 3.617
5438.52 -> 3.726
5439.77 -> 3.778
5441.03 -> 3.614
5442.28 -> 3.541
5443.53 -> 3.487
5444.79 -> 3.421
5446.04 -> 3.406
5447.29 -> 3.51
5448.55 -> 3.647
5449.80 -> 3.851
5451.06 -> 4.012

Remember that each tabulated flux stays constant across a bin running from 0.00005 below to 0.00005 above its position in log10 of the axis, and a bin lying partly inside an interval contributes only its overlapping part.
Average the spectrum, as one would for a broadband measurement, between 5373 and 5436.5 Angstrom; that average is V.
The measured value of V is 3.49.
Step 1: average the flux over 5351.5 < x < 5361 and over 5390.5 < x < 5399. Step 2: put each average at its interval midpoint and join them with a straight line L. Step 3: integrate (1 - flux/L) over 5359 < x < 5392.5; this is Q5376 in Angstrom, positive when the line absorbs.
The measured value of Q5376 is -2.5 Angstrom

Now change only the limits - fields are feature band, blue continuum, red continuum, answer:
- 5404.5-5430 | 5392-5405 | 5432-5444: 1.8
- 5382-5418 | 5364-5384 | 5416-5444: 0.1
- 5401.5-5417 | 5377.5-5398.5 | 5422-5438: 0.2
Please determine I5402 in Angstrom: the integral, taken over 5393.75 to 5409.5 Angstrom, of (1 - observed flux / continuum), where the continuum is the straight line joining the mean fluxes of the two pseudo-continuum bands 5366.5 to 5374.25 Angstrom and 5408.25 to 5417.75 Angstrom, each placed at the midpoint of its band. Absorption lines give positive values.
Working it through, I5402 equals 1.4 Angstrom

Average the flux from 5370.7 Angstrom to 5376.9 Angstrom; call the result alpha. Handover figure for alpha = 4.13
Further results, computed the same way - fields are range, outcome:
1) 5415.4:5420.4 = 2.82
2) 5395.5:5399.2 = 3.63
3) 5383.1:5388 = 4.04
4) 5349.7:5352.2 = 3.82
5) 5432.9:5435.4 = 3.42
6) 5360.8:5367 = 4.04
